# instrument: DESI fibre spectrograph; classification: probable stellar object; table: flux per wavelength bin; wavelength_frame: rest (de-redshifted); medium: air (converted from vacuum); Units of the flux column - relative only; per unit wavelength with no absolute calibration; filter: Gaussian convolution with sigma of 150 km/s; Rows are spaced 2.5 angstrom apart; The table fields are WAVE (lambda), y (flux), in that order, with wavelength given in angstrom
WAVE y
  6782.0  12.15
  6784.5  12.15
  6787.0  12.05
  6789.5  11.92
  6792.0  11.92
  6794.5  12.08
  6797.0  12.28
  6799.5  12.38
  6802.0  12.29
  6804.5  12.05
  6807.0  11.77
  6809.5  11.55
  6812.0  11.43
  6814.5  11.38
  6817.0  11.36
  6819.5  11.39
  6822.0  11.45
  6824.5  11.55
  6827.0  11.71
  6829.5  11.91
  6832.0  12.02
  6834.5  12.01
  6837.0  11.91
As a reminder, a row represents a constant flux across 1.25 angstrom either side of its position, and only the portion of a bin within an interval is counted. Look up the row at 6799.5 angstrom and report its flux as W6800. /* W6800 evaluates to 12.38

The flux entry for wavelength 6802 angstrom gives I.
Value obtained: 12.29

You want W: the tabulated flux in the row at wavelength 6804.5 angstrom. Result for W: 12.05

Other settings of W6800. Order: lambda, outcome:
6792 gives 11.92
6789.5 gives 11.92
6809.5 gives 11.55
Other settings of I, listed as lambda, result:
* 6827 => 11.71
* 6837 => 11.91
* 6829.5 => 11.91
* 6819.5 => 11.39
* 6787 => 12.05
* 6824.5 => 11.55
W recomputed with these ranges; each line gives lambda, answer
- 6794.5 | 12.08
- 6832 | 12.02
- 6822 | 11.45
